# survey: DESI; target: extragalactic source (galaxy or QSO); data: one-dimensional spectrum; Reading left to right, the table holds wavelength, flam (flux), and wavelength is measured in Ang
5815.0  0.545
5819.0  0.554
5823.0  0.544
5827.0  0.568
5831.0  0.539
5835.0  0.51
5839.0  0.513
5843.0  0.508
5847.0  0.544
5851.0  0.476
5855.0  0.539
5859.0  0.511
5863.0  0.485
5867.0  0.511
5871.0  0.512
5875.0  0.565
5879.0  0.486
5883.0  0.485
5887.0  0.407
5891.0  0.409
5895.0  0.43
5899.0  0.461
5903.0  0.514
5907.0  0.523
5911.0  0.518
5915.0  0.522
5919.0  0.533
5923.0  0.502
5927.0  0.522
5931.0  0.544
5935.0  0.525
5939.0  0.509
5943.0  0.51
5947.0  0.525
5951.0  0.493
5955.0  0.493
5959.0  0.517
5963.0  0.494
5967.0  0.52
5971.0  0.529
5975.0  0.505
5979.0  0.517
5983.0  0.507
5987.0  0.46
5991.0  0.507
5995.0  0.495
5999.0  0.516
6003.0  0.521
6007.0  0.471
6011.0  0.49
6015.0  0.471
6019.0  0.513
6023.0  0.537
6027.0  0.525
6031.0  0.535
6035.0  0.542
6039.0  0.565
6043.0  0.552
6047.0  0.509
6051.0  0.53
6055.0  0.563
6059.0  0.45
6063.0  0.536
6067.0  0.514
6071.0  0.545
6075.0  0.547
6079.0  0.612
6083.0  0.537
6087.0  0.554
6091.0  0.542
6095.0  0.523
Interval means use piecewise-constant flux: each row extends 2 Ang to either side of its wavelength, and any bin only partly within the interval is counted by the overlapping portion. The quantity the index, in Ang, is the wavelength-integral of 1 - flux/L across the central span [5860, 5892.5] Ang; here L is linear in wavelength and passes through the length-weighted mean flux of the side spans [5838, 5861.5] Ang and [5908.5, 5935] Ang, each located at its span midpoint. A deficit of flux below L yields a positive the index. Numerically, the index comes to 2.1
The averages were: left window 0.515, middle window 0.485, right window 0.524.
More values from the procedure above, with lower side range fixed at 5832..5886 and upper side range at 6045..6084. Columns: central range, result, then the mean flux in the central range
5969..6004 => 1.3 Ang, 0.506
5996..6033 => 1.4 Ang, 0.508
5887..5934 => 1.9 Ang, 0.495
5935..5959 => 0.5 Ang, 0.509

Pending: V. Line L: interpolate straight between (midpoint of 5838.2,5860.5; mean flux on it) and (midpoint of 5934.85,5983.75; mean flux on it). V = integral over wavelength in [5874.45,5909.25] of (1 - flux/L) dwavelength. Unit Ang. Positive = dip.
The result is 2.8 Ang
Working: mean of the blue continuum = 0.515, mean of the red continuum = 0.511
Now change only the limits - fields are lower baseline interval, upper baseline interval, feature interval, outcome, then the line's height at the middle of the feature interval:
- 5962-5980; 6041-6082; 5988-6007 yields 0.6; 0.52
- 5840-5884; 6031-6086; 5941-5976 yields 1.0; 0.525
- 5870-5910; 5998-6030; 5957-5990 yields -0.6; 0.497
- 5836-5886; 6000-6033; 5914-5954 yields -0.7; 0.509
